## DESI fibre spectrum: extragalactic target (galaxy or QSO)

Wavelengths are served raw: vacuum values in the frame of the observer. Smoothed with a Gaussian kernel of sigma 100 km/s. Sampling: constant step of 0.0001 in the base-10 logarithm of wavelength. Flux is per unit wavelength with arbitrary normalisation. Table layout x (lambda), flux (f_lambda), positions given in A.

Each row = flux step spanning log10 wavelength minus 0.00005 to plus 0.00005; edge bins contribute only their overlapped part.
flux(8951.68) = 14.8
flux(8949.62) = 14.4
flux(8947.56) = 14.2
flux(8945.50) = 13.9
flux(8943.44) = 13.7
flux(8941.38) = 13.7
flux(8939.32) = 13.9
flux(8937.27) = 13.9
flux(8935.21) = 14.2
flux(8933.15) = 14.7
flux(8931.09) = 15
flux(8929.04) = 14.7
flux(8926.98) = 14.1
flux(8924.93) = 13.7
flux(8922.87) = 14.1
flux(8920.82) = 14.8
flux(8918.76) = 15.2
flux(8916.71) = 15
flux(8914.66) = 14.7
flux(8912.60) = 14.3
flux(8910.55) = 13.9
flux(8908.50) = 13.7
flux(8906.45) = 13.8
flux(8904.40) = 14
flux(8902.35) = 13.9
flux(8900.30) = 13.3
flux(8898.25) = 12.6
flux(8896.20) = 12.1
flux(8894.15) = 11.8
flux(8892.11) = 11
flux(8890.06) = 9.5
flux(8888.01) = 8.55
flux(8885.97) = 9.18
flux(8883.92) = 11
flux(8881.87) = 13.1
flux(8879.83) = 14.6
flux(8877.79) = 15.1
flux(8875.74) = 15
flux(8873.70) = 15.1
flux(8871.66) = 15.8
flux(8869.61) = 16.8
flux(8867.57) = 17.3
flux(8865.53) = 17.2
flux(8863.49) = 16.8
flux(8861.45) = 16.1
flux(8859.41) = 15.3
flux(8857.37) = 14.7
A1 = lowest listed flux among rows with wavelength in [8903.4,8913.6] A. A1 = 13.7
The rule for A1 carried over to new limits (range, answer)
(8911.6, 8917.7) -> 14.3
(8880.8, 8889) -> 8.55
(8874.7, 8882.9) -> 13.1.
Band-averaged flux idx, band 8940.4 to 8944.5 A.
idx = 13.7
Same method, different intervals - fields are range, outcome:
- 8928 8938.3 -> 14.5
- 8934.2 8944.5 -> 13.9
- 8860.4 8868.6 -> 16.9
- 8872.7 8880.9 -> 15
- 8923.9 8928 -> 13.9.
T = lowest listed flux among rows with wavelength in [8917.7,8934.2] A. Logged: 13.7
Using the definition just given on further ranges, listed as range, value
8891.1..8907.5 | 11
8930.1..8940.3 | 13.9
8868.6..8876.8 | 15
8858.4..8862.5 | 15.3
